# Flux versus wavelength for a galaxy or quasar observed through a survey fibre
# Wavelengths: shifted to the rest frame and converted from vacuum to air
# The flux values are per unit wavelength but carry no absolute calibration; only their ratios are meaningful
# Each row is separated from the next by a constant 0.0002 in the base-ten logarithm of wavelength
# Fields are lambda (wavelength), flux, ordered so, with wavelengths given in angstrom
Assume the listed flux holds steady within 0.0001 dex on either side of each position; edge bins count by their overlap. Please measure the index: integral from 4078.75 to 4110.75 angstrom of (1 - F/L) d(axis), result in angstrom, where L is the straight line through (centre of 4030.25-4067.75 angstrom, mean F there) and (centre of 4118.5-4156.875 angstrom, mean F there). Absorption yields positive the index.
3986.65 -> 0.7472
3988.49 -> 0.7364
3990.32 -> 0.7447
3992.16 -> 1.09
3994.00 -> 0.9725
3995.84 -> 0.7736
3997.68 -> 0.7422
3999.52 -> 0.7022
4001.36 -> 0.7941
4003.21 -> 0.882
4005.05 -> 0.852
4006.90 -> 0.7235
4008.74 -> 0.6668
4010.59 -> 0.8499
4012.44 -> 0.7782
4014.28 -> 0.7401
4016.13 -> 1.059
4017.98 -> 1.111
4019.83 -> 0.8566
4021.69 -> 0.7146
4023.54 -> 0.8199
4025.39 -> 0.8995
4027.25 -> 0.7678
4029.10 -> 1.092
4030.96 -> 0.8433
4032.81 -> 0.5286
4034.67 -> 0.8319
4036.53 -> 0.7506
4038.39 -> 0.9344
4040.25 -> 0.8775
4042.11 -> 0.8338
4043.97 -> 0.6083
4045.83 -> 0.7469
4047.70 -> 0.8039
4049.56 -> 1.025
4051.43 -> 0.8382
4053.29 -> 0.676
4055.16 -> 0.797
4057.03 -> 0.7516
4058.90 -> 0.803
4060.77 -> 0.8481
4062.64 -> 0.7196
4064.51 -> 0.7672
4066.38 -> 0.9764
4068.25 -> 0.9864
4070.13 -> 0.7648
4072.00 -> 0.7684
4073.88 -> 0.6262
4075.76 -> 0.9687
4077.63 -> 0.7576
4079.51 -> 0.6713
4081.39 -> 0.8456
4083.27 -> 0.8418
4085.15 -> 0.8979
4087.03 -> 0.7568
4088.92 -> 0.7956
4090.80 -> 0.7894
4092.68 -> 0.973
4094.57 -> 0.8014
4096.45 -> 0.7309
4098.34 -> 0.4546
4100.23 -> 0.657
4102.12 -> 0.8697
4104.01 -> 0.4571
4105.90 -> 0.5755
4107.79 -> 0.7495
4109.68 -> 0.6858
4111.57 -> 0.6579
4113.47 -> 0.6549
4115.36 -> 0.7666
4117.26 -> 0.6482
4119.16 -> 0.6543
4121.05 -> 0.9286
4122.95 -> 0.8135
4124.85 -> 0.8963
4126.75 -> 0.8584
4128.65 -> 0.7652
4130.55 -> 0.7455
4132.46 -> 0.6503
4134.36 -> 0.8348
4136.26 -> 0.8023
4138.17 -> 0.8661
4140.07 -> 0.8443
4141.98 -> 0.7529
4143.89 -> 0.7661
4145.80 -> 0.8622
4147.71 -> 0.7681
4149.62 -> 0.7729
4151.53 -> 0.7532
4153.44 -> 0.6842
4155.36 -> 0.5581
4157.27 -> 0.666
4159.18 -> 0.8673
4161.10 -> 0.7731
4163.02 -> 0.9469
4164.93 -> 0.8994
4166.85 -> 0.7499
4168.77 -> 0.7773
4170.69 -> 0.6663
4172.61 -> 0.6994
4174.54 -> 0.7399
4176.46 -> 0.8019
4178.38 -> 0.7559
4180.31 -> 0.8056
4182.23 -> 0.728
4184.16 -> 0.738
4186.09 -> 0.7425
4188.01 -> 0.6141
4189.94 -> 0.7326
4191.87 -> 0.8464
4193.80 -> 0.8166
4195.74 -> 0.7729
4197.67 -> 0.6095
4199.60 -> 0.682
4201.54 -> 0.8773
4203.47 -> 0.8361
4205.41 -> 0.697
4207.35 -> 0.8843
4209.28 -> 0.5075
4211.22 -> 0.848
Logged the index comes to 2.1 angstrom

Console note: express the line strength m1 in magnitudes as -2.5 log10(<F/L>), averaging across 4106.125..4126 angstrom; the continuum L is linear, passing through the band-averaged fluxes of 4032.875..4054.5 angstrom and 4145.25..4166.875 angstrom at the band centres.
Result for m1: 0.06 mag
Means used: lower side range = 0.8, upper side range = 0.775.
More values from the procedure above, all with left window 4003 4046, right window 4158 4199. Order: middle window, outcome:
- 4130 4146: -0.01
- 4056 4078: -0.01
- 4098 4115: 0.21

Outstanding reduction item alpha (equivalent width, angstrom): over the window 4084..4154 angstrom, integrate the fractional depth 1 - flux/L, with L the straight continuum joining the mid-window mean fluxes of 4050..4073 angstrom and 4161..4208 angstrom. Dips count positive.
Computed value 3.1 angstrom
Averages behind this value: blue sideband 0.812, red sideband 0.767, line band 0.756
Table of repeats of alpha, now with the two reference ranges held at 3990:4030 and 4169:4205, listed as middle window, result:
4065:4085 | -0.3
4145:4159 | 0.7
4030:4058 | 1.3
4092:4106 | 1.9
